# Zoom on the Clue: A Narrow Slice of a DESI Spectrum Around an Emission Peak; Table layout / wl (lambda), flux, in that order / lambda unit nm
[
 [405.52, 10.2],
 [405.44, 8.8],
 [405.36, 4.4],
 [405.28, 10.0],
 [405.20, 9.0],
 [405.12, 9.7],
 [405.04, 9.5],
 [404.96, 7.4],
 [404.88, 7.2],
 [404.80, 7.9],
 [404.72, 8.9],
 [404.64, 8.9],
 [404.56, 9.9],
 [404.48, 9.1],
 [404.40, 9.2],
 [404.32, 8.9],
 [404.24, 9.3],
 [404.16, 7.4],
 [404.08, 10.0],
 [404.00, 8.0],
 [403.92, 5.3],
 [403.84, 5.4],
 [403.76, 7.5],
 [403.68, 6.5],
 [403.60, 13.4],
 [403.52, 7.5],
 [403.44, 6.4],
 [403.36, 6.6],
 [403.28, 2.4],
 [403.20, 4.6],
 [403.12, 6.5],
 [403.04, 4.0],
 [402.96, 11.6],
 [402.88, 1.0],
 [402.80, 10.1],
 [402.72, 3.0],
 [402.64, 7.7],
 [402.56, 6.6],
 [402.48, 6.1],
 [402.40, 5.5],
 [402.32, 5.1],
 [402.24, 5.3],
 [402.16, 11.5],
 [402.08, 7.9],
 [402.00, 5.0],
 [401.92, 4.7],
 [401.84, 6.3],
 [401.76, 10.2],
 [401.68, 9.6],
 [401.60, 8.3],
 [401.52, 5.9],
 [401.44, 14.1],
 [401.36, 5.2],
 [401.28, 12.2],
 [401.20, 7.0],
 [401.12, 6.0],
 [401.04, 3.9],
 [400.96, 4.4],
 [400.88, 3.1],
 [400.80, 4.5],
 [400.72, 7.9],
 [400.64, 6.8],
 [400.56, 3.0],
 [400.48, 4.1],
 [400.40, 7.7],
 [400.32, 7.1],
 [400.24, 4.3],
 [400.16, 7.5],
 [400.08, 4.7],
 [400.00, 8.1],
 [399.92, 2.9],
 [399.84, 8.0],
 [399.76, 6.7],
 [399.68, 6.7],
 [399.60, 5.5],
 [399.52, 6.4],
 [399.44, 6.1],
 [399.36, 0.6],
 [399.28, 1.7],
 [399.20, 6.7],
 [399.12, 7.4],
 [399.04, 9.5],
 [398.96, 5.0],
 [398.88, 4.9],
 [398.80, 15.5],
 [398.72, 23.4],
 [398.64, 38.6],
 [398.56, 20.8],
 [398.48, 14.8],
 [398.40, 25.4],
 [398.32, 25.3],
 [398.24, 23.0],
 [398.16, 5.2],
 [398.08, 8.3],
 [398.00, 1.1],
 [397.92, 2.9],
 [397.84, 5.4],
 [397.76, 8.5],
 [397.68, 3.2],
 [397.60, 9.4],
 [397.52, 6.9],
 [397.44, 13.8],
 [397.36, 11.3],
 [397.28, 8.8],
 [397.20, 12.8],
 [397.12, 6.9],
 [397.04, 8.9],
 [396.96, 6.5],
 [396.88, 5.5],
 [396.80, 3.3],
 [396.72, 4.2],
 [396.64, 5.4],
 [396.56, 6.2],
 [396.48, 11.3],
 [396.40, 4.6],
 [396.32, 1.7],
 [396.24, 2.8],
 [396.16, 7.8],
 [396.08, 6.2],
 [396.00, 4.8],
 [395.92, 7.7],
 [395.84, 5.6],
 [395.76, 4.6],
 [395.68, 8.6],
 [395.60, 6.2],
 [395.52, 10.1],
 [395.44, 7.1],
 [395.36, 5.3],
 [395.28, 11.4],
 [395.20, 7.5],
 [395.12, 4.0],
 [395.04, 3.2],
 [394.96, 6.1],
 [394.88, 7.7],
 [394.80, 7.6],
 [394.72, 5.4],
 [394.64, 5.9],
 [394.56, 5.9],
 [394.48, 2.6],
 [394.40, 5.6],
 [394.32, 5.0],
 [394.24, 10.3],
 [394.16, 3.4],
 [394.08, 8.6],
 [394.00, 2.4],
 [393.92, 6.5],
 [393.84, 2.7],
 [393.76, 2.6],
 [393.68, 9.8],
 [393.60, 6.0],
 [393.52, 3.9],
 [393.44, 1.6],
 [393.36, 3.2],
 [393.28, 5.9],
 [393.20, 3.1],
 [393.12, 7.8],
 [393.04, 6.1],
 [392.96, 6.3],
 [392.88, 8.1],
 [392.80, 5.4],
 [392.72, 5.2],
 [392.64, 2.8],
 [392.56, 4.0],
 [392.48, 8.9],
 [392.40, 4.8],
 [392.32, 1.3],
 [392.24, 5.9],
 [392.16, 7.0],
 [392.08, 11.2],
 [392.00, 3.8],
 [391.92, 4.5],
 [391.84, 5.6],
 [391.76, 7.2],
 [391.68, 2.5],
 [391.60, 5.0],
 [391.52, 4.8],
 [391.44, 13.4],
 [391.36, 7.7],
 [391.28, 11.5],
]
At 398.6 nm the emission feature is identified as [O II]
